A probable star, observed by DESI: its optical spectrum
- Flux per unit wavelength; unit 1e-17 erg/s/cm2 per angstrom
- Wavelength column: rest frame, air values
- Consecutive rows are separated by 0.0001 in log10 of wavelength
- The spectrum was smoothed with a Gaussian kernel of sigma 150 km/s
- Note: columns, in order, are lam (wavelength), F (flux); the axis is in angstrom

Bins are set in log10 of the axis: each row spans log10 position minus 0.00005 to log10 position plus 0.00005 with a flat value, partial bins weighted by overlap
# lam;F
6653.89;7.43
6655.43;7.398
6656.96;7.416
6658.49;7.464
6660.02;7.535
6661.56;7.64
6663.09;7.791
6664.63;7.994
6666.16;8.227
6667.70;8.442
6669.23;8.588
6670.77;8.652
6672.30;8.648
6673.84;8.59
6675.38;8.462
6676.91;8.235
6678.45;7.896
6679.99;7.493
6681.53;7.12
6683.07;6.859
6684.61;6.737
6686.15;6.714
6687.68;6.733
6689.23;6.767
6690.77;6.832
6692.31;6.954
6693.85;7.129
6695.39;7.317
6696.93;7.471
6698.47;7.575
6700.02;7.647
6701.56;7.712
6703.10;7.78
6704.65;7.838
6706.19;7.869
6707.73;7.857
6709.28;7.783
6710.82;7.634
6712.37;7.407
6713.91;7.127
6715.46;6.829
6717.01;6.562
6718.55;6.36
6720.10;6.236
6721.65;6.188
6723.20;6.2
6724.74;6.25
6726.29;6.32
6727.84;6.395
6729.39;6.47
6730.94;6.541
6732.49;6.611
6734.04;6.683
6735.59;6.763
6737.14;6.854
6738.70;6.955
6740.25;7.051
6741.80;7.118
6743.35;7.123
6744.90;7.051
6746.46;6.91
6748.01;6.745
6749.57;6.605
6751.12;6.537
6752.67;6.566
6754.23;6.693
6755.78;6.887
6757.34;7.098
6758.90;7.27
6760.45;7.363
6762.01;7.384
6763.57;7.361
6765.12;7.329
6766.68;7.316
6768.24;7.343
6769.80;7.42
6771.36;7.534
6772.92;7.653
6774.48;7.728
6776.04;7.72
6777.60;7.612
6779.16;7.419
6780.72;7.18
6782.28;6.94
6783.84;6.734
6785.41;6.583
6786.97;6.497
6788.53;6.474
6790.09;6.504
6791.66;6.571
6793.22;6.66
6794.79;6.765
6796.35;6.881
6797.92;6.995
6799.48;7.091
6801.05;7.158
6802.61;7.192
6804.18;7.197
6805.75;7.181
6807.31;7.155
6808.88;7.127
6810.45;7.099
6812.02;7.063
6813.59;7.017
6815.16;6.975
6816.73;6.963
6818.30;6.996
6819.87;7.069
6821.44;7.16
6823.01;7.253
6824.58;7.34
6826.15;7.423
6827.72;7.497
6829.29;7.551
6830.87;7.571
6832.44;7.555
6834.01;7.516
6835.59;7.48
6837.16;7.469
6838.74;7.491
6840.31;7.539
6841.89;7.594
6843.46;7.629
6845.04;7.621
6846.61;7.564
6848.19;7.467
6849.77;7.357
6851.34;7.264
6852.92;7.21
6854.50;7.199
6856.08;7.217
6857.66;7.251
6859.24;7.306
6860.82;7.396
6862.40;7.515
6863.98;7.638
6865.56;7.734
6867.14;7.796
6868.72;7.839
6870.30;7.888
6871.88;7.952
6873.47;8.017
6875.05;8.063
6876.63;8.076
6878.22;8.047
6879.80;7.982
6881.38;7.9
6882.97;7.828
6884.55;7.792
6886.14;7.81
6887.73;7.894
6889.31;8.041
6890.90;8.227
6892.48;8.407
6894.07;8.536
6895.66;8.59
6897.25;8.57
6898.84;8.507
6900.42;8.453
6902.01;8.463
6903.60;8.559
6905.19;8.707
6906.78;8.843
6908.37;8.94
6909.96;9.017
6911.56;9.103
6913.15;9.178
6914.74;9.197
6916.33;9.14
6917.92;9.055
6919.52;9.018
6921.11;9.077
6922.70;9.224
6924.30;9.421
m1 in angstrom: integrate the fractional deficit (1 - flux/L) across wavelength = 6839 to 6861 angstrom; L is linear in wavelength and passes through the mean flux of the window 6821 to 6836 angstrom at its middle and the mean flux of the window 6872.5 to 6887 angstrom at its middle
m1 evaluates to 0.71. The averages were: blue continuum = 7.44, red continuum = 7.94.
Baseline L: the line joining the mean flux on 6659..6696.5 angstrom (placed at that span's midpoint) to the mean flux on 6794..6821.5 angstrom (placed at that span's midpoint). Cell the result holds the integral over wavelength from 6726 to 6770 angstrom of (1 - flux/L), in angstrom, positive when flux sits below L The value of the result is 2.4 angstrom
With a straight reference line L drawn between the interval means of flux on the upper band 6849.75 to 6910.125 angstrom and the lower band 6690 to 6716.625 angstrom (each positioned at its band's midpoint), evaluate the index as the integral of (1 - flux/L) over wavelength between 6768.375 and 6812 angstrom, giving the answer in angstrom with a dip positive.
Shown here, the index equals 3.59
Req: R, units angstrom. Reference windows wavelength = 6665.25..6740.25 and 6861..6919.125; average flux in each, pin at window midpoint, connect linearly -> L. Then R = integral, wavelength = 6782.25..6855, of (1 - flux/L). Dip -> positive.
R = 6.85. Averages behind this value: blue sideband 7.25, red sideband 8.31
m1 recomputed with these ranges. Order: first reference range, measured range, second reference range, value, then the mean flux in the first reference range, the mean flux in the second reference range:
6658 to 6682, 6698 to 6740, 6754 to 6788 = 3.79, 8.07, 7.23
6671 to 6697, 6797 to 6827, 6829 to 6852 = 1.48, 7.43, 7.51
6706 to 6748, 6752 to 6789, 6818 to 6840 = -0.53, 6.84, 7.4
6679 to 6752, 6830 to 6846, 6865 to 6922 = 0.82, 6.97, 8.4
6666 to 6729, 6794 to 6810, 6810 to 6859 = 0.57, 7.34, 7.34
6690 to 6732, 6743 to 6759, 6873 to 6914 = 1.09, 7.04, 8.37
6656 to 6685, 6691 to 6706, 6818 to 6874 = 0.66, 7.9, 7.48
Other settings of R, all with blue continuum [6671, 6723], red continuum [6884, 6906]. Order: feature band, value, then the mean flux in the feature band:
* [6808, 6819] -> 1.2 angstrom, 7.03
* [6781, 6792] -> 1.6 angstrom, 6.64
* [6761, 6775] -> 0.5 angstrom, 7.44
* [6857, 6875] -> 1.1 angstrom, 7.69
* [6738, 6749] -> 0.9 angstrom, 6.99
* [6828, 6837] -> 0.6 angstrom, 7.53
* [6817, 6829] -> 1.1 angstrom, 7.25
